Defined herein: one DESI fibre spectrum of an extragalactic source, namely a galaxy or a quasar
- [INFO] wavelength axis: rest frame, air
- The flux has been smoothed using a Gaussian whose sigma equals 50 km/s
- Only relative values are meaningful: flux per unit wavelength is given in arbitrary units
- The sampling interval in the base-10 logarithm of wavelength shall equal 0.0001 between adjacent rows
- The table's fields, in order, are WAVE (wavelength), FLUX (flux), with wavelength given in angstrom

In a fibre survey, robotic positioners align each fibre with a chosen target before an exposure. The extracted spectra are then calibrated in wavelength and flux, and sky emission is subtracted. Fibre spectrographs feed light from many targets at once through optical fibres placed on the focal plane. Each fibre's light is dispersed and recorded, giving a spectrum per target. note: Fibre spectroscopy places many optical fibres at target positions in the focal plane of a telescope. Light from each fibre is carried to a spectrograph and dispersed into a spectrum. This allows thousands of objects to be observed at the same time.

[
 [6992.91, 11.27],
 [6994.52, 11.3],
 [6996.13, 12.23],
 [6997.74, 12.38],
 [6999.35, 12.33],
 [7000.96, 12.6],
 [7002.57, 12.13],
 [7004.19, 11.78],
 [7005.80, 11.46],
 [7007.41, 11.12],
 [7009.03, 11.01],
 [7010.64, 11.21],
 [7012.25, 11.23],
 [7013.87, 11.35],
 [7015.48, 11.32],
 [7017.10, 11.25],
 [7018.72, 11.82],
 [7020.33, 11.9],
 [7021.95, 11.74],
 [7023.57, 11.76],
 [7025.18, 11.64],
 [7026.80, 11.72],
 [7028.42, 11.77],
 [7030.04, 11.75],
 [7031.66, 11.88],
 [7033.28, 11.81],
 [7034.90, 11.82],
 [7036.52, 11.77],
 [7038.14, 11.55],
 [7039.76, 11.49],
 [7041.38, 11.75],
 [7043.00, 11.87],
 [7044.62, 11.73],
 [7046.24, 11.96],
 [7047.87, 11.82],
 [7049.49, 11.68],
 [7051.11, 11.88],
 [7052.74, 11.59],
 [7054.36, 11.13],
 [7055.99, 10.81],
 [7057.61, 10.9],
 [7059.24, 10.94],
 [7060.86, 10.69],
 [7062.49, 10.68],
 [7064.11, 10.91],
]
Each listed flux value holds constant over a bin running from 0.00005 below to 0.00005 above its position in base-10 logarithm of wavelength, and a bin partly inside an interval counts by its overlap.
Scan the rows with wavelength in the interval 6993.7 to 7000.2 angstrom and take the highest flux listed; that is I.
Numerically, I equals 12.38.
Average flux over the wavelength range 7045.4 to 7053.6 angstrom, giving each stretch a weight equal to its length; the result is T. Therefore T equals 11.8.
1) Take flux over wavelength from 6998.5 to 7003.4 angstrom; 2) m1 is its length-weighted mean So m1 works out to 12.3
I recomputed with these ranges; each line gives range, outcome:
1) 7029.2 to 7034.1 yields 11.88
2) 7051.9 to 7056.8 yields 11.59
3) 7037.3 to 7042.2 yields 11.75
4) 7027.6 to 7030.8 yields 11.77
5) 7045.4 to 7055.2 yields 11.96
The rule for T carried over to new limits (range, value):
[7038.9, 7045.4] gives 11.7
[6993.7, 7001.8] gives 12.2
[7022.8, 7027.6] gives 11.7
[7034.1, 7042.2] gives 11.7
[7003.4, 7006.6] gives 11.6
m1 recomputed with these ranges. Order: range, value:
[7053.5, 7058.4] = 11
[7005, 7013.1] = 11.2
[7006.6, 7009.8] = 11.1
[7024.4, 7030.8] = 11.7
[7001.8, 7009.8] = 11.5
